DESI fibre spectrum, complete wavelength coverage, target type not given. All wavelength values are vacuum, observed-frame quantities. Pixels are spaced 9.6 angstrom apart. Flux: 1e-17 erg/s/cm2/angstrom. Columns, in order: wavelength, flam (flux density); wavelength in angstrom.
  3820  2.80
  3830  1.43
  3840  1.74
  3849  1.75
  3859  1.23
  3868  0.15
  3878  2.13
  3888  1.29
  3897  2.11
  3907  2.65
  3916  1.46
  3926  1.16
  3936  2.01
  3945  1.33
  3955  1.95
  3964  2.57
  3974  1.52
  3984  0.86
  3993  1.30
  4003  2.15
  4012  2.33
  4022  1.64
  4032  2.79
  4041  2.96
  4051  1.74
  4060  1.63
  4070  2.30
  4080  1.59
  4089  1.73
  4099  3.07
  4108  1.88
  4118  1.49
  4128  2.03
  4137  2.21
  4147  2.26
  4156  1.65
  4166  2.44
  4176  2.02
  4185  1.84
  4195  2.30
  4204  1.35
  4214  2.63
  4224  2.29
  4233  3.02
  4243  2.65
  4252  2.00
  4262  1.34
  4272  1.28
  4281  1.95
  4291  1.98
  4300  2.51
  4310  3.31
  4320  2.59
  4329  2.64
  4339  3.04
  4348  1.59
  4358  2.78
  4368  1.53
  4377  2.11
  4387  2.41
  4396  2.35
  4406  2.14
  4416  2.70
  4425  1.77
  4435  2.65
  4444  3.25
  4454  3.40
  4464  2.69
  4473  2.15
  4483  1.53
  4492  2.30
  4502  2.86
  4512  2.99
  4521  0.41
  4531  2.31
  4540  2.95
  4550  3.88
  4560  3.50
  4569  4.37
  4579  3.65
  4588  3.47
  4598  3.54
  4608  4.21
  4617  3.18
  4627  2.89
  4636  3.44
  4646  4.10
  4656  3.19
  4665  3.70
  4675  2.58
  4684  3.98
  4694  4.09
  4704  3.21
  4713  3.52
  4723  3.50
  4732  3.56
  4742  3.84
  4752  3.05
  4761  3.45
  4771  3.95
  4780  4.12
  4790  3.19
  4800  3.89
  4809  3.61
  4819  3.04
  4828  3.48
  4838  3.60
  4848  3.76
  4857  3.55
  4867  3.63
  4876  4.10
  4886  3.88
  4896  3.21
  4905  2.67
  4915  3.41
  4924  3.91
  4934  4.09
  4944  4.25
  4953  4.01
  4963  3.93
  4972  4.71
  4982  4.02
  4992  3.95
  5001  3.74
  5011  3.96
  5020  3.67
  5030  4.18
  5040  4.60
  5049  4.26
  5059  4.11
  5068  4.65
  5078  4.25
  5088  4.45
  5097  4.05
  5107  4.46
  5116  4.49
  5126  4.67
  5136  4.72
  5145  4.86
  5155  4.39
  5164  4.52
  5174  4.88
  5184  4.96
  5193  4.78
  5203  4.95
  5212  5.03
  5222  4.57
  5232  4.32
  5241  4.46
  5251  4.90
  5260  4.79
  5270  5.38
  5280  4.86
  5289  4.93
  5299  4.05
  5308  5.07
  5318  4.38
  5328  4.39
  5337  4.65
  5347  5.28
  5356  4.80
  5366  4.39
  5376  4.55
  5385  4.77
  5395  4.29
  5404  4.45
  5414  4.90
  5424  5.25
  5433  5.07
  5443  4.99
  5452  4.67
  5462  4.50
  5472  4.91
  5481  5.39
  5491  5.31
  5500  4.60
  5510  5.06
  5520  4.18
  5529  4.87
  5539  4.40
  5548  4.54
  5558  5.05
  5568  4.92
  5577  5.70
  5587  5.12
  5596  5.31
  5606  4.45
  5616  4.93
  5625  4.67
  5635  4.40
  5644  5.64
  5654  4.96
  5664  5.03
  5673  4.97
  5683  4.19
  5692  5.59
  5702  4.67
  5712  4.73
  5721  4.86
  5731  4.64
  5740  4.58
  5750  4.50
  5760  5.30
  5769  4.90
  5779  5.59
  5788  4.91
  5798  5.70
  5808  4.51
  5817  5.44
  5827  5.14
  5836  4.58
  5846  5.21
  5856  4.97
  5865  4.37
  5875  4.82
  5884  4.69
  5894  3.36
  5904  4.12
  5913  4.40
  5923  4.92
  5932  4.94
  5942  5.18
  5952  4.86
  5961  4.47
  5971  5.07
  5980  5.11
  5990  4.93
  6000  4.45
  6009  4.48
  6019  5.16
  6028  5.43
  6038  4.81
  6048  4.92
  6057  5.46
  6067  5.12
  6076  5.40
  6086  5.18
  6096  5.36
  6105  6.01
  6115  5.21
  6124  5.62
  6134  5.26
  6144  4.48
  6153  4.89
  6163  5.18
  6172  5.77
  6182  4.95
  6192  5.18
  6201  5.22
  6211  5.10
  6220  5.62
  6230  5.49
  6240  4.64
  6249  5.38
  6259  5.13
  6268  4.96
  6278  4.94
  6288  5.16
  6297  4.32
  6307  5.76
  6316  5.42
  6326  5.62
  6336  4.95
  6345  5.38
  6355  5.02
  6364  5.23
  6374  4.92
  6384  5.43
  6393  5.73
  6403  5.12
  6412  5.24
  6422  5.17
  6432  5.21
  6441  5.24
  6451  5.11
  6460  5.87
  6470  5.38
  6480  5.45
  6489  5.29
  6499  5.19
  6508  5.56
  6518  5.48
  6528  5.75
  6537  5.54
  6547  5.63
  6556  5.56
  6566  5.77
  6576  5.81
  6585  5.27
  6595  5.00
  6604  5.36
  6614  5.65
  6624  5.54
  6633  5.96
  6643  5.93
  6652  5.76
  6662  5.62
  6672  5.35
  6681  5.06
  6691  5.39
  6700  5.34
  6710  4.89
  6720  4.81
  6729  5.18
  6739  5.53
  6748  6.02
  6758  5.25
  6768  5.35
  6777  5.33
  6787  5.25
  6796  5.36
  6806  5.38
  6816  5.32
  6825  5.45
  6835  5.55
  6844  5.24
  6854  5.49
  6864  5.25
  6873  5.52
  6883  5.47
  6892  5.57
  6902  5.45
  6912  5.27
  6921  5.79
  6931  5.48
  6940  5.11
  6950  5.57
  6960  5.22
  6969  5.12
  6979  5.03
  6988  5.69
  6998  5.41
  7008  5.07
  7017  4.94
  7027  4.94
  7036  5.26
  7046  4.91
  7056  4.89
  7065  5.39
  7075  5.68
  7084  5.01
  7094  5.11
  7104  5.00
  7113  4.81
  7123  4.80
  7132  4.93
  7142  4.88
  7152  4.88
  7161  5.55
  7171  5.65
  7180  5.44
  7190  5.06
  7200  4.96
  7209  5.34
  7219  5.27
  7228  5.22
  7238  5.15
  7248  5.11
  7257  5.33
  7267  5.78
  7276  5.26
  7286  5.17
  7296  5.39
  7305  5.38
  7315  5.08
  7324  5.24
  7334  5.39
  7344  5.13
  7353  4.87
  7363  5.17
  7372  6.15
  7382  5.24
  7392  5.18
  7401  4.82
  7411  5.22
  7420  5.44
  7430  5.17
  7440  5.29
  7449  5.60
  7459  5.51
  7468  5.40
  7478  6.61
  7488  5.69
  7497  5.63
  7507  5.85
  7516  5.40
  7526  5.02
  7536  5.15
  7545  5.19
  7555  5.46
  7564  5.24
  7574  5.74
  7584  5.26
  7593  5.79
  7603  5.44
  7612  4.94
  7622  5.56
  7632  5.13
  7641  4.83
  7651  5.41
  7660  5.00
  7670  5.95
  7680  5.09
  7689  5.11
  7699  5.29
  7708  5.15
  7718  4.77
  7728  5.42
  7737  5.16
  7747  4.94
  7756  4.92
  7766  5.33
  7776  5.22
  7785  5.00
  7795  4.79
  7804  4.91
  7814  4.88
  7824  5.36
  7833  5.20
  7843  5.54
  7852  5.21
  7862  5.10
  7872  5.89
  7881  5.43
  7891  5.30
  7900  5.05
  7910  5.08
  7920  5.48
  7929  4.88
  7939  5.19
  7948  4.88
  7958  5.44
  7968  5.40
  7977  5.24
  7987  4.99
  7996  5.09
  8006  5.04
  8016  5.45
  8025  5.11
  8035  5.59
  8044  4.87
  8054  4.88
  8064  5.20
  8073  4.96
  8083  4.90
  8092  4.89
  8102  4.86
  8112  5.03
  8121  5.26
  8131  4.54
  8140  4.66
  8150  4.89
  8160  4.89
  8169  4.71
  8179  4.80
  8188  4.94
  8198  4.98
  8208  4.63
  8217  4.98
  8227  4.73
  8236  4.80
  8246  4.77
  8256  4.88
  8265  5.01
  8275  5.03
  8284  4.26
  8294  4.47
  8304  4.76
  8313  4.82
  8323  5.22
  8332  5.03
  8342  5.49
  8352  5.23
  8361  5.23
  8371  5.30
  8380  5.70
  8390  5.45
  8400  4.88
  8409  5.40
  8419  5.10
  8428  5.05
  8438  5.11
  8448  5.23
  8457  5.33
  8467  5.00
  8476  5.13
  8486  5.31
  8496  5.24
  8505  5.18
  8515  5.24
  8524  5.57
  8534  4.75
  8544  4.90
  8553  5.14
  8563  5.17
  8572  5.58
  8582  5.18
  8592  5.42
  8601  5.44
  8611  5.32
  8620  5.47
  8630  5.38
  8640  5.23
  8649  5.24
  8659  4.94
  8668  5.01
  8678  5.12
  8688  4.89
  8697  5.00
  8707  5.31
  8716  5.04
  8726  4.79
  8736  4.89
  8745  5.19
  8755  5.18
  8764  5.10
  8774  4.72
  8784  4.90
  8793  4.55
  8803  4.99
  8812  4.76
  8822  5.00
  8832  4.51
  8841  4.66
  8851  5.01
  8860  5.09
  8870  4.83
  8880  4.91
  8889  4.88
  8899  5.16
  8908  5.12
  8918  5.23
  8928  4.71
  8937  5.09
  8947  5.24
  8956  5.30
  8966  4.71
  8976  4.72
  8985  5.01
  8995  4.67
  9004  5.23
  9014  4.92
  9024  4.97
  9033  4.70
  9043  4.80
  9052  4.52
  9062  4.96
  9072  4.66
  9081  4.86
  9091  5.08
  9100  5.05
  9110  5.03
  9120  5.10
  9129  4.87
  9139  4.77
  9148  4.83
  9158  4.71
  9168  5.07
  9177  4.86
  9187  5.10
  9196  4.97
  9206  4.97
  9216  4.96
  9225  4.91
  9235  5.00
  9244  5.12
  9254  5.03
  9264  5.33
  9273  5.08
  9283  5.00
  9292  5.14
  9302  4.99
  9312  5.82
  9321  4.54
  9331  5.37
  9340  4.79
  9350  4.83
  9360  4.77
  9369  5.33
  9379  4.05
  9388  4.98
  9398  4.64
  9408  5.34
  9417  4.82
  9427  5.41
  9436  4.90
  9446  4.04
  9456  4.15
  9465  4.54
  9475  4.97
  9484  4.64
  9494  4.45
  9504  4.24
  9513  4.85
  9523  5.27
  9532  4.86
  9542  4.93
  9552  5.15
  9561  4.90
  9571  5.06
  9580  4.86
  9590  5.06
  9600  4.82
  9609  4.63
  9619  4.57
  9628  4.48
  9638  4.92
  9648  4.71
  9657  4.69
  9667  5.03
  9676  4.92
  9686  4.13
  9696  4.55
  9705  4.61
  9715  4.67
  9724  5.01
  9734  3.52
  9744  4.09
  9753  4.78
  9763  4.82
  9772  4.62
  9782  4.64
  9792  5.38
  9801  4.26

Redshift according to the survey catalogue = 0.14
